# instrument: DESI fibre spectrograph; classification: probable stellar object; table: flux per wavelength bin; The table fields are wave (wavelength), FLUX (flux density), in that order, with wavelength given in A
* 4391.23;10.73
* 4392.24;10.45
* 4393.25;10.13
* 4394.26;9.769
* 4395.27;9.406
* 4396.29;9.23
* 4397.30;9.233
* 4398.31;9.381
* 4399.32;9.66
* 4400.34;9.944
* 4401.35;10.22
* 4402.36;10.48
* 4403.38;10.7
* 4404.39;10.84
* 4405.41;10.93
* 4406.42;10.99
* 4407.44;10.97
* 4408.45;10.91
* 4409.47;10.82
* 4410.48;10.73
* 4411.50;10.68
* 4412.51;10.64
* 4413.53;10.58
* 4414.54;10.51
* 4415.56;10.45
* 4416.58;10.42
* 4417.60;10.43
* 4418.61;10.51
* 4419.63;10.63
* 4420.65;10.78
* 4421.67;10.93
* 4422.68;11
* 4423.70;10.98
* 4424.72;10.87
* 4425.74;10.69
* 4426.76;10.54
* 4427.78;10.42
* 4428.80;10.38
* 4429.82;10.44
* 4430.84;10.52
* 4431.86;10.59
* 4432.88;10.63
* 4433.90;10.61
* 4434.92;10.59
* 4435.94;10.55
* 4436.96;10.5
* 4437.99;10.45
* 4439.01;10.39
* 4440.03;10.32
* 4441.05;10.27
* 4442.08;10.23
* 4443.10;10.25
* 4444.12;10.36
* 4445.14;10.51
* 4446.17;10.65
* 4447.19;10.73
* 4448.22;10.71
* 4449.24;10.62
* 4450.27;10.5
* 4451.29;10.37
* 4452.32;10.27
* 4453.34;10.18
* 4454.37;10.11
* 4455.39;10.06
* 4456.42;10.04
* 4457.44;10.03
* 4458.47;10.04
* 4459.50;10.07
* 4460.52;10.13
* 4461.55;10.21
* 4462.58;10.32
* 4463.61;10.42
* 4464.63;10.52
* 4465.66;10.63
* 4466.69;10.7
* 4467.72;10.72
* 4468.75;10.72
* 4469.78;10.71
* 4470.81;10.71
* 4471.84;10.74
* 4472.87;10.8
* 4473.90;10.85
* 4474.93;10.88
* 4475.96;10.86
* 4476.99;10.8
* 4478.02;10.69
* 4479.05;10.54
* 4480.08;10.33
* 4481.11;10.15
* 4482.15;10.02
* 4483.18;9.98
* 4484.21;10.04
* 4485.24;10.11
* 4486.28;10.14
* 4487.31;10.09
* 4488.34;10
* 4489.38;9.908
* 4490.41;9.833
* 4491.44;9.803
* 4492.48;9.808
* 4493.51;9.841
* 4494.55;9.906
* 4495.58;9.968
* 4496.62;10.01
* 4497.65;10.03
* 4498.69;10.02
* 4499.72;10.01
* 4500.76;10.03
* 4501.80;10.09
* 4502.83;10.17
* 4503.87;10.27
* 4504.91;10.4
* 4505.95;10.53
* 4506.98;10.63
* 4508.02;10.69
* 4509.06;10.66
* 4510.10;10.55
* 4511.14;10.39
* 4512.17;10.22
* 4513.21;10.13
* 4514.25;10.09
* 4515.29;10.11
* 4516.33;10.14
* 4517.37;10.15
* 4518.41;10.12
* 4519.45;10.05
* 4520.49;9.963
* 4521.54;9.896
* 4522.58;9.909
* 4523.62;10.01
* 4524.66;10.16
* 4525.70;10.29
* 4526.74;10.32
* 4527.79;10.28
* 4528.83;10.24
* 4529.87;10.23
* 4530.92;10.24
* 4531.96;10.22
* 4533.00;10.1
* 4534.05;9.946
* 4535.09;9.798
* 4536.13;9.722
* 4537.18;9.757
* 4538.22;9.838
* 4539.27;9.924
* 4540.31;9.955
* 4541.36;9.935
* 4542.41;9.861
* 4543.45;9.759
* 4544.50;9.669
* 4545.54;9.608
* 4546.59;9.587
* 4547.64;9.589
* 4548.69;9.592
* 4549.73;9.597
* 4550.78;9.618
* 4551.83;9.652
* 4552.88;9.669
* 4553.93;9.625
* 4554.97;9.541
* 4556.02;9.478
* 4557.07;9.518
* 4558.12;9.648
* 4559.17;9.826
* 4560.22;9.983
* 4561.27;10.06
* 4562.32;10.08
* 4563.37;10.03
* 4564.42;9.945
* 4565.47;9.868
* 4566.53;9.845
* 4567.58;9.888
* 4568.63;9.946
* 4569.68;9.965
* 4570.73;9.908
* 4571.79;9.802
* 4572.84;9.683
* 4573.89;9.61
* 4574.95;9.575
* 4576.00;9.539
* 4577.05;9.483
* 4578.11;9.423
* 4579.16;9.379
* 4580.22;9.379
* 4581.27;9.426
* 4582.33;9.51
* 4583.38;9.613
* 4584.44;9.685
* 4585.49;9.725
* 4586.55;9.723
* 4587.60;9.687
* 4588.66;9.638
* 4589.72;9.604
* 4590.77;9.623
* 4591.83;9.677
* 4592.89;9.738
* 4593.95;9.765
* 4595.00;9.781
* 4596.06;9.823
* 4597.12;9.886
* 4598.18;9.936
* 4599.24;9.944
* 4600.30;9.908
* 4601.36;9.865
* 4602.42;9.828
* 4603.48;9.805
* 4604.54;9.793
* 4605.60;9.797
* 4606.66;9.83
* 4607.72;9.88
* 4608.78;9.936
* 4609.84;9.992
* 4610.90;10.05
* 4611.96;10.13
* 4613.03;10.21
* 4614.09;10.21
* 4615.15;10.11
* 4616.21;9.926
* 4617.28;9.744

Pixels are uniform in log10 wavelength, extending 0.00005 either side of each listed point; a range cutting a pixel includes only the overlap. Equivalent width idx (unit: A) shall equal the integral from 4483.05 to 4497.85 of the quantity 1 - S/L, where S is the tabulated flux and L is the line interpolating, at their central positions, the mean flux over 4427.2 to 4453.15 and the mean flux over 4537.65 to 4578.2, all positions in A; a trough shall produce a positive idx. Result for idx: 0.3 A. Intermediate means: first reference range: 10.5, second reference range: 9.75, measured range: 9.97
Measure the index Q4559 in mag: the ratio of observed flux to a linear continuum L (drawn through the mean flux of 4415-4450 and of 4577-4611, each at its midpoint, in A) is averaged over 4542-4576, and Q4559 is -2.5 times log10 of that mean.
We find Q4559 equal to 0.018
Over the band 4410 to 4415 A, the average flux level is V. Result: 10.6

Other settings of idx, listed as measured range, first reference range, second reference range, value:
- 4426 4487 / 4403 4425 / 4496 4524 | 0.4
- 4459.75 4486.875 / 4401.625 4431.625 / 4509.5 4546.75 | -0.3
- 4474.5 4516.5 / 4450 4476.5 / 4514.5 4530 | 0.2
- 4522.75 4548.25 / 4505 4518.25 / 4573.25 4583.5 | 0.2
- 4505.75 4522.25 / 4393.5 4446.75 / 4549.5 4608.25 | -0.4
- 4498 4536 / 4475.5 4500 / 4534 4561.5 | -1.0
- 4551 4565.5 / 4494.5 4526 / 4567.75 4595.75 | 0.1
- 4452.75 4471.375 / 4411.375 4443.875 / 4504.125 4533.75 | 0.1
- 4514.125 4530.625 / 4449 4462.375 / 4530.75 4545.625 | -0.3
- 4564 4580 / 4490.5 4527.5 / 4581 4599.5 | 0.2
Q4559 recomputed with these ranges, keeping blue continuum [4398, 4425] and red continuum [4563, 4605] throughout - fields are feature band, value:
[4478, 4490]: 0.010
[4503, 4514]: -0.034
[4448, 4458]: 0.012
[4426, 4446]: 0.002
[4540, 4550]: 0.024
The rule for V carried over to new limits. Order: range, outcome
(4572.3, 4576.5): 9.61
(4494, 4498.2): 9.97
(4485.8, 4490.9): 10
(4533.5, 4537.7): 9.81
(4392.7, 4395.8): 9.77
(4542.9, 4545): 9.73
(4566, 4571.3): 9.9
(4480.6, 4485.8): 10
